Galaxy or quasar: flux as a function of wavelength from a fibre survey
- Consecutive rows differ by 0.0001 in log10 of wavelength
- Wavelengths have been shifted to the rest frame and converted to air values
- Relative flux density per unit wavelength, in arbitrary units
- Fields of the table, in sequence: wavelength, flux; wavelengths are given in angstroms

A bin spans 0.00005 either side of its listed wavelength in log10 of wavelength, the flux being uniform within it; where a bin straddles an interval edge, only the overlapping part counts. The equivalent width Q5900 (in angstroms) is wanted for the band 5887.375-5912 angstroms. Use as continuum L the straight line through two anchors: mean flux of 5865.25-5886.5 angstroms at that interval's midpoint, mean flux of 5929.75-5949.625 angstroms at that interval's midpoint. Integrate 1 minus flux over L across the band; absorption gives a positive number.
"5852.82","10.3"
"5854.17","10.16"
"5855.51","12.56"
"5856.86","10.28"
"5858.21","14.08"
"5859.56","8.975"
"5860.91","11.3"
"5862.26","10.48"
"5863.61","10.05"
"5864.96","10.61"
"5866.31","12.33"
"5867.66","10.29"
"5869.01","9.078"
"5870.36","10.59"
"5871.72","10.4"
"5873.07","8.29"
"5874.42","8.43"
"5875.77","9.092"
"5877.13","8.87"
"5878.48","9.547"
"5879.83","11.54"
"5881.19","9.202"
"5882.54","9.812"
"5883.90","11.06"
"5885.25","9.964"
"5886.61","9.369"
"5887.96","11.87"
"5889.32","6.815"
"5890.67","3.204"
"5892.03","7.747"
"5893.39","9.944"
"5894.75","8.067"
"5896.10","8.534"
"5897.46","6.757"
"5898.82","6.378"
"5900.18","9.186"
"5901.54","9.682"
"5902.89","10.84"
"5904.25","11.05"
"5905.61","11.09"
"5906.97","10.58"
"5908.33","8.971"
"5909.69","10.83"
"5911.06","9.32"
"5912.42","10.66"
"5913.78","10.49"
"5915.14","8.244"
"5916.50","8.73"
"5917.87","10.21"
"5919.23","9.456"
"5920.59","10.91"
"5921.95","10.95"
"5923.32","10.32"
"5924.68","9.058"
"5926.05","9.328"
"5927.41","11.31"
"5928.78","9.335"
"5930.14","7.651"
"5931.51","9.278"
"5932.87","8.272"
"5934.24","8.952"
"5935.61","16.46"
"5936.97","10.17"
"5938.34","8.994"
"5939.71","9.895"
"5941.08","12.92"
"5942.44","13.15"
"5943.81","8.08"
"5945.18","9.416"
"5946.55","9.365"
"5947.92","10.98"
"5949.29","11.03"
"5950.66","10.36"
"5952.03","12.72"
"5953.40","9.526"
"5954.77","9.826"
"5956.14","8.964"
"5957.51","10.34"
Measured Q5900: 2.7 angstroms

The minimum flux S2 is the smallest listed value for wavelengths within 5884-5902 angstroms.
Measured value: 3.204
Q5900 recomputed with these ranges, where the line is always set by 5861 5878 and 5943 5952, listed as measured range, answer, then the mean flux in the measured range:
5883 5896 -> 1.7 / 8.68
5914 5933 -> 0.9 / 9.57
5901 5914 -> -0.4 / 10.4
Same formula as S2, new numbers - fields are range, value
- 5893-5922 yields 6.378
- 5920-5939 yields 7.651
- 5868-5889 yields 8.29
